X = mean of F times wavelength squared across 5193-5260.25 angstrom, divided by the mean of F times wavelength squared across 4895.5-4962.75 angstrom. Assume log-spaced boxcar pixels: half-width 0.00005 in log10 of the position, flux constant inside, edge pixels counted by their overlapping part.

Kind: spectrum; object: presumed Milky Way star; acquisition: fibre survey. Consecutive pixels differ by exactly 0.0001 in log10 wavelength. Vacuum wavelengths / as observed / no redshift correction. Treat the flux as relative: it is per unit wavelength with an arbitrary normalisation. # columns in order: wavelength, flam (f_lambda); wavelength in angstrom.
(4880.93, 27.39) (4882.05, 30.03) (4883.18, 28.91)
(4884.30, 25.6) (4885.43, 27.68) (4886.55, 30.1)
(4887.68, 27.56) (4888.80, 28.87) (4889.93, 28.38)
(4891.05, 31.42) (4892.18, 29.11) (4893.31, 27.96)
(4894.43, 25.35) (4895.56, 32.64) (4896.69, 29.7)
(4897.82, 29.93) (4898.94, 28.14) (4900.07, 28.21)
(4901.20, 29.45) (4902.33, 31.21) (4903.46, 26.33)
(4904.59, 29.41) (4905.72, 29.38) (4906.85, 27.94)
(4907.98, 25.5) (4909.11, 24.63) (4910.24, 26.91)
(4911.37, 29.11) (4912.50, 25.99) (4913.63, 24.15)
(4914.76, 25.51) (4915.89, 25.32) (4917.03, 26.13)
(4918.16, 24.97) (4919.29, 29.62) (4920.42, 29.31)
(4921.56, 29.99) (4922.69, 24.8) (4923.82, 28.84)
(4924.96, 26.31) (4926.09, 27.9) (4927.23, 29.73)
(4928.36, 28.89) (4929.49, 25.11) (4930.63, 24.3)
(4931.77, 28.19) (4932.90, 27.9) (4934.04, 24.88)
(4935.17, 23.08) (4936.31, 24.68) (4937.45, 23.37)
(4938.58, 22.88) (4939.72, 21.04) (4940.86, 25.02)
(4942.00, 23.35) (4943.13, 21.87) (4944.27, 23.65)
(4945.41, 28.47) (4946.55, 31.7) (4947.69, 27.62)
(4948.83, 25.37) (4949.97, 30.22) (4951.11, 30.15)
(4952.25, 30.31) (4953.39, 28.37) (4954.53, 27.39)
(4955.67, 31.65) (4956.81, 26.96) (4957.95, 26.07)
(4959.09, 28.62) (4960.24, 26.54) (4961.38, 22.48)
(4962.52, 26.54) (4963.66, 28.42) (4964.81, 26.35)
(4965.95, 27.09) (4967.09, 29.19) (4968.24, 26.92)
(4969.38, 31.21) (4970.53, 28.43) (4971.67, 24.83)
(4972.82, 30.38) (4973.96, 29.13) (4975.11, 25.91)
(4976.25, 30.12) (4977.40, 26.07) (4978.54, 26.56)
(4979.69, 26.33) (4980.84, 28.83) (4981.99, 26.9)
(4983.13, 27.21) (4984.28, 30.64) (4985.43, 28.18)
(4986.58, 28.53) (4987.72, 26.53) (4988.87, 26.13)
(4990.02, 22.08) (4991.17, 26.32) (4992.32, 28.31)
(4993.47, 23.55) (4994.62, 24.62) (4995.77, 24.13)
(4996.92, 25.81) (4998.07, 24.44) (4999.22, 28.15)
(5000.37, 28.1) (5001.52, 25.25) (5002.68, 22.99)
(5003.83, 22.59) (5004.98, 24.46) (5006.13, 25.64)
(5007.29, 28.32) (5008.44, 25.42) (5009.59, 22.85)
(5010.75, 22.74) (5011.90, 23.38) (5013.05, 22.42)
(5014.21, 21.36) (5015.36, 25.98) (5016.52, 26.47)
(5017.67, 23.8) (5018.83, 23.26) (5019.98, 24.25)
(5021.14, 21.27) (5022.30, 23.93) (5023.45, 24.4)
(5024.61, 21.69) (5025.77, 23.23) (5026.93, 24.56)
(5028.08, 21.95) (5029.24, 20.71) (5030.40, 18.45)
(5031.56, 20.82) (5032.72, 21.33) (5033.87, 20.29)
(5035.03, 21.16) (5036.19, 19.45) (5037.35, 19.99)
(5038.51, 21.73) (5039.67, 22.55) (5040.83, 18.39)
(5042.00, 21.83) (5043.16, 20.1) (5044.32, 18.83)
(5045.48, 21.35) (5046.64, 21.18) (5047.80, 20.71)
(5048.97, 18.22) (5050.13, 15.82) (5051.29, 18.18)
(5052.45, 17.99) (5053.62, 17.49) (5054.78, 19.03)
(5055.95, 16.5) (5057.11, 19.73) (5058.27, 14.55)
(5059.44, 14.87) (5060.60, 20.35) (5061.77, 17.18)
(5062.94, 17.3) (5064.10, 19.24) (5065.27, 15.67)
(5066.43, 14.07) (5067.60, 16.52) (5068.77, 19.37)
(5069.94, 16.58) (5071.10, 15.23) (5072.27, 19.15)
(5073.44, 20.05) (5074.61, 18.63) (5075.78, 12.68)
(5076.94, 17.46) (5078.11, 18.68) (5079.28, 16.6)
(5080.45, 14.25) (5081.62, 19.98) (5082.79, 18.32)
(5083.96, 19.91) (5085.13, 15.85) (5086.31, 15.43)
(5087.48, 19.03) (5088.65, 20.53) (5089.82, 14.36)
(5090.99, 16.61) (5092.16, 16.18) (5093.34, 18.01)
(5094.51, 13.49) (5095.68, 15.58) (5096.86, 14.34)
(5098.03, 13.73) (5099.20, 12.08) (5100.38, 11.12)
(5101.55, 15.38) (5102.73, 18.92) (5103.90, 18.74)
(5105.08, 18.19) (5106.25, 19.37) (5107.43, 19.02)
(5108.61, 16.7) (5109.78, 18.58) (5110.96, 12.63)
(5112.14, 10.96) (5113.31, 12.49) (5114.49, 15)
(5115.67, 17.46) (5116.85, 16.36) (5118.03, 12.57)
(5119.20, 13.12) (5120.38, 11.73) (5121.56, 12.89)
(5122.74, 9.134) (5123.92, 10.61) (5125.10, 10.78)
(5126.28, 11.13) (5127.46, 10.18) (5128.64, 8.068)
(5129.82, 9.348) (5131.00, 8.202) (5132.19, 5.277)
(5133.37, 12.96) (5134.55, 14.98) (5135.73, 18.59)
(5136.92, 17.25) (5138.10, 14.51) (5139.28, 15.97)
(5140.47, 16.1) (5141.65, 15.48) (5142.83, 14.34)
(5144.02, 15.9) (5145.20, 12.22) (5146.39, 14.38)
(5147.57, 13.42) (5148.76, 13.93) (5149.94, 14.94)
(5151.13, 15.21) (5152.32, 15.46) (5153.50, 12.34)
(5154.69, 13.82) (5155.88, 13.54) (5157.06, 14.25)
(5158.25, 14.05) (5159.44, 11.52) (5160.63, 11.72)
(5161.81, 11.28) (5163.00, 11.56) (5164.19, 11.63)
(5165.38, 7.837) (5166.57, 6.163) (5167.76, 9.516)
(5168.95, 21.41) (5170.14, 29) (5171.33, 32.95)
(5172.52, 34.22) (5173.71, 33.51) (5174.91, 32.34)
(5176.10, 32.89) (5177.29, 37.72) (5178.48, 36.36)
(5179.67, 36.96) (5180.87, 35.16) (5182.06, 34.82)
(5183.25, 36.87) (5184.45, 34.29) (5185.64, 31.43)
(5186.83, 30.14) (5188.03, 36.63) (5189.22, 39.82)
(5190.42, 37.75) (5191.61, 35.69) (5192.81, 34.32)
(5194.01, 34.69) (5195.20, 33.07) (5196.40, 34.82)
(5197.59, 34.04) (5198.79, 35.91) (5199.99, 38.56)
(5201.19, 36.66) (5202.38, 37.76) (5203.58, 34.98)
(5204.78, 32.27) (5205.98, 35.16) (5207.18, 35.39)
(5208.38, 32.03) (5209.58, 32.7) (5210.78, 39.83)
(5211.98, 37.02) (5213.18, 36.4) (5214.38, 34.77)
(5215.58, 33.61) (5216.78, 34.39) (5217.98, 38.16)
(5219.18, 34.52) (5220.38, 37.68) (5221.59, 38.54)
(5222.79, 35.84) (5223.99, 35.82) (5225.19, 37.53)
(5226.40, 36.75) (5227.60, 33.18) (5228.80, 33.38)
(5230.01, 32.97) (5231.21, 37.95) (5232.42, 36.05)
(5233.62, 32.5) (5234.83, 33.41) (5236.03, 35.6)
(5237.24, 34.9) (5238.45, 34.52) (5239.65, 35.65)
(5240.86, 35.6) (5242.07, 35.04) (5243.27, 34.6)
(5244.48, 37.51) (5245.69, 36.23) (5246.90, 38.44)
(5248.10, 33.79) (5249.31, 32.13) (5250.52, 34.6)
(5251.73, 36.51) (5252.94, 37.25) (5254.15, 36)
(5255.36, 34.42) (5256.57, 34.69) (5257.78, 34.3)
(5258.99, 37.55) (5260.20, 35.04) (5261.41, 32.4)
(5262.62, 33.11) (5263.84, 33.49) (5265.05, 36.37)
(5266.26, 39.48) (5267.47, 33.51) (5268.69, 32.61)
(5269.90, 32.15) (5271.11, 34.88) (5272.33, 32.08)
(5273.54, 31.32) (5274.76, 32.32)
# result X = 1.47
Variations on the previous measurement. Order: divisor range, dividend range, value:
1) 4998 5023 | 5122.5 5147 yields 0.55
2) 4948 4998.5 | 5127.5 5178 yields 0.65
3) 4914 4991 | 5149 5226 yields 1.19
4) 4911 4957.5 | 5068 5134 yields 0.60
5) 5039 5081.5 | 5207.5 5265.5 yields 2.10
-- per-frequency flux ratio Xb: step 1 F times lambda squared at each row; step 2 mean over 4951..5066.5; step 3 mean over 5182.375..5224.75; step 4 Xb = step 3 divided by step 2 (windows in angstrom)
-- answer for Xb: 1.6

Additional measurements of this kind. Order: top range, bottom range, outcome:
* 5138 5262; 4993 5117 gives 1.62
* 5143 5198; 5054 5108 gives 1.48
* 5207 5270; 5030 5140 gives 2.29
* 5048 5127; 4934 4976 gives 0.63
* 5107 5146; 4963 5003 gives 0.52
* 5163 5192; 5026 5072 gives 1.63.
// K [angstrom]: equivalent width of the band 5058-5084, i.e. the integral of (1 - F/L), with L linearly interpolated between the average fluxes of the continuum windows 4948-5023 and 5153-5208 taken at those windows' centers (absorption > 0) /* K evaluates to 9.5 angstrom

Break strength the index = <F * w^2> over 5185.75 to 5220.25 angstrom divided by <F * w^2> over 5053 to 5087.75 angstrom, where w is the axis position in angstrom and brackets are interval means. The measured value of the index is 2.2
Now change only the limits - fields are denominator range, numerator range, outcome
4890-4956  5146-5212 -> 1.10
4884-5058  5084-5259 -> 1.07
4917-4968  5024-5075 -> 0.74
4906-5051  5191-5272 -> 1.54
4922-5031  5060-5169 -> 0.60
